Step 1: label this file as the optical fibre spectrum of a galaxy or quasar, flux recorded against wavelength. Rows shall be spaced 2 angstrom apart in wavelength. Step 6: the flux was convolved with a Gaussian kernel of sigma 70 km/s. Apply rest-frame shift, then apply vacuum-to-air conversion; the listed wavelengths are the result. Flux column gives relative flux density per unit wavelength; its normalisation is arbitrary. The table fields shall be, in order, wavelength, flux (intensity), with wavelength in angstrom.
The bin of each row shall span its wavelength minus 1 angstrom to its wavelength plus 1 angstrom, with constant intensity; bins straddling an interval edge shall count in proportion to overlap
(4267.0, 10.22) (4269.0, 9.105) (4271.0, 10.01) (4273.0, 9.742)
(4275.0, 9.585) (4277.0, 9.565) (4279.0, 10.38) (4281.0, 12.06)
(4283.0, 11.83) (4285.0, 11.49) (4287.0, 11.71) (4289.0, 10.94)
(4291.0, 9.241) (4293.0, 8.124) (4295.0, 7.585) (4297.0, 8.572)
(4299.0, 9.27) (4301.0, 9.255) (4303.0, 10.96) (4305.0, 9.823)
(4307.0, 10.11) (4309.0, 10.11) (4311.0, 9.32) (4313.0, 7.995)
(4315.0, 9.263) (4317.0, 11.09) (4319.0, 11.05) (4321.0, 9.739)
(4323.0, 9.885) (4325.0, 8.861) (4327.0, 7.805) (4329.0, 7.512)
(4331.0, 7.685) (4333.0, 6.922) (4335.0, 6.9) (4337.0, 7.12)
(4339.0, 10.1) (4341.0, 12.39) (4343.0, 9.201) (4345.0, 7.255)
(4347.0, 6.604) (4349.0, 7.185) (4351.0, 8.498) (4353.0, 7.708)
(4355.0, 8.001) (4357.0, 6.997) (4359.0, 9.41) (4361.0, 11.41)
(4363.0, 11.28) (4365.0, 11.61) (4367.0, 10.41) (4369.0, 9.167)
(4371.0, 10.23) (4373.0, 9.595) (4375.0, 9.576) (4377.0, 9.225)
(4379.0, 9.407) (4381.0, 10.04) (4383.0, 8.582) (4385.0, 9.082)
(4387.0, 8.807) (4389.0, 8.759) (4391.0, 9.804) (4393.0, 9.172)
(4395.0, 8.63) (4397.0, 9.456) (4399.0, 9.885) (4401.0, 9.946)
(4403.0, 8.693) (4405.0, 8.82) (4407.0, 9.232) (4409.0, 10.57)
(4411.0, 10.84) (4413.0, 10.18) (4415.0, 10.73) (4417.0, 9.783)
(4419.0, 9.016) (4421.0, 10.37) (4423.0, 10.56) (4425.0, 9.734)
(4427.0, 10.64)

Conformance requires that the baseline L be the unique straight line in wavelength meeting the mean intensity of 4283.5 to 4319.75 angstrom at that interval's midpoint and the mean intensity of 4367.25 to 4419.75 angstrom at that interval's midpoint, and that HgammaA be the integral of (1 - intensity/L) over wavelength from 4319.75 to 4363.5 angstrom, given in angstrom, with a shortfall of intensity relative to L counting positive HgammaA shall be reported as 5.1 angstrom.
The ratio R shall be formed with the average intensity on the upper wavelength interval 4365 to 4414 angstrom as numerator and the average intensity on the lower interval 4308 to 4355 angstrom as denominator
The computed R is 1.10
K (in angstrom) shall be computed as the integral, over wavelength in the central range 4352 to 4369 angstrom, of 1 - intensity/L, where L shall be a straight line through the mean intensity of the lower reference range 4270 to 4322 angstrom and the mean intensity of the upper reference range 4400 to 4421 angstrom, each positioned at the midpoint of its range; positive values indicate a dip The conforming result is 0.5 angstrom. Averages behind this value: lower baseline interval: 9.95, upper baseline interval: 9.81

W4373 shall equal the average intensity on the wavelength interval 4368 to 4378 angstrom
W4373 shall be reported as 9.56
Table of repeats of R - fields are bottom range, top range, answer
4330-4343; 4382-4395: 1.05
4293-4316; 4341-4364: 0.94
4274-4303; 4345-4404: 0.92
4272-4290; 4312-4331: 0.85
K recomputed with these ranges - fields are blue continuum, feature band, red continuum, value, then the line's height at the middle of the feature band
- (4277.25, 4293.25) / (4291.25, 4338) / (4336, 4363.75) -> 4.6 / 9.87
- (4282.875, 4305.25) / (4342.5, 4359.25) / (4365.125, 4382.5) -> 3.5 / 9.79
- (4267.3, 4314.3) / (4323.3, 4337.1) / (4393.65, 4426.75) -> 3.0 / 9.84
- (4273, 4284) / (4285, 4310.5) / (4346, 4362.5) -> 0.8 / 10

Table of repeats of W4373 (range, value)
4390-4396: 9.2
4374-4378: 9.4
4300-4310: 10.1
